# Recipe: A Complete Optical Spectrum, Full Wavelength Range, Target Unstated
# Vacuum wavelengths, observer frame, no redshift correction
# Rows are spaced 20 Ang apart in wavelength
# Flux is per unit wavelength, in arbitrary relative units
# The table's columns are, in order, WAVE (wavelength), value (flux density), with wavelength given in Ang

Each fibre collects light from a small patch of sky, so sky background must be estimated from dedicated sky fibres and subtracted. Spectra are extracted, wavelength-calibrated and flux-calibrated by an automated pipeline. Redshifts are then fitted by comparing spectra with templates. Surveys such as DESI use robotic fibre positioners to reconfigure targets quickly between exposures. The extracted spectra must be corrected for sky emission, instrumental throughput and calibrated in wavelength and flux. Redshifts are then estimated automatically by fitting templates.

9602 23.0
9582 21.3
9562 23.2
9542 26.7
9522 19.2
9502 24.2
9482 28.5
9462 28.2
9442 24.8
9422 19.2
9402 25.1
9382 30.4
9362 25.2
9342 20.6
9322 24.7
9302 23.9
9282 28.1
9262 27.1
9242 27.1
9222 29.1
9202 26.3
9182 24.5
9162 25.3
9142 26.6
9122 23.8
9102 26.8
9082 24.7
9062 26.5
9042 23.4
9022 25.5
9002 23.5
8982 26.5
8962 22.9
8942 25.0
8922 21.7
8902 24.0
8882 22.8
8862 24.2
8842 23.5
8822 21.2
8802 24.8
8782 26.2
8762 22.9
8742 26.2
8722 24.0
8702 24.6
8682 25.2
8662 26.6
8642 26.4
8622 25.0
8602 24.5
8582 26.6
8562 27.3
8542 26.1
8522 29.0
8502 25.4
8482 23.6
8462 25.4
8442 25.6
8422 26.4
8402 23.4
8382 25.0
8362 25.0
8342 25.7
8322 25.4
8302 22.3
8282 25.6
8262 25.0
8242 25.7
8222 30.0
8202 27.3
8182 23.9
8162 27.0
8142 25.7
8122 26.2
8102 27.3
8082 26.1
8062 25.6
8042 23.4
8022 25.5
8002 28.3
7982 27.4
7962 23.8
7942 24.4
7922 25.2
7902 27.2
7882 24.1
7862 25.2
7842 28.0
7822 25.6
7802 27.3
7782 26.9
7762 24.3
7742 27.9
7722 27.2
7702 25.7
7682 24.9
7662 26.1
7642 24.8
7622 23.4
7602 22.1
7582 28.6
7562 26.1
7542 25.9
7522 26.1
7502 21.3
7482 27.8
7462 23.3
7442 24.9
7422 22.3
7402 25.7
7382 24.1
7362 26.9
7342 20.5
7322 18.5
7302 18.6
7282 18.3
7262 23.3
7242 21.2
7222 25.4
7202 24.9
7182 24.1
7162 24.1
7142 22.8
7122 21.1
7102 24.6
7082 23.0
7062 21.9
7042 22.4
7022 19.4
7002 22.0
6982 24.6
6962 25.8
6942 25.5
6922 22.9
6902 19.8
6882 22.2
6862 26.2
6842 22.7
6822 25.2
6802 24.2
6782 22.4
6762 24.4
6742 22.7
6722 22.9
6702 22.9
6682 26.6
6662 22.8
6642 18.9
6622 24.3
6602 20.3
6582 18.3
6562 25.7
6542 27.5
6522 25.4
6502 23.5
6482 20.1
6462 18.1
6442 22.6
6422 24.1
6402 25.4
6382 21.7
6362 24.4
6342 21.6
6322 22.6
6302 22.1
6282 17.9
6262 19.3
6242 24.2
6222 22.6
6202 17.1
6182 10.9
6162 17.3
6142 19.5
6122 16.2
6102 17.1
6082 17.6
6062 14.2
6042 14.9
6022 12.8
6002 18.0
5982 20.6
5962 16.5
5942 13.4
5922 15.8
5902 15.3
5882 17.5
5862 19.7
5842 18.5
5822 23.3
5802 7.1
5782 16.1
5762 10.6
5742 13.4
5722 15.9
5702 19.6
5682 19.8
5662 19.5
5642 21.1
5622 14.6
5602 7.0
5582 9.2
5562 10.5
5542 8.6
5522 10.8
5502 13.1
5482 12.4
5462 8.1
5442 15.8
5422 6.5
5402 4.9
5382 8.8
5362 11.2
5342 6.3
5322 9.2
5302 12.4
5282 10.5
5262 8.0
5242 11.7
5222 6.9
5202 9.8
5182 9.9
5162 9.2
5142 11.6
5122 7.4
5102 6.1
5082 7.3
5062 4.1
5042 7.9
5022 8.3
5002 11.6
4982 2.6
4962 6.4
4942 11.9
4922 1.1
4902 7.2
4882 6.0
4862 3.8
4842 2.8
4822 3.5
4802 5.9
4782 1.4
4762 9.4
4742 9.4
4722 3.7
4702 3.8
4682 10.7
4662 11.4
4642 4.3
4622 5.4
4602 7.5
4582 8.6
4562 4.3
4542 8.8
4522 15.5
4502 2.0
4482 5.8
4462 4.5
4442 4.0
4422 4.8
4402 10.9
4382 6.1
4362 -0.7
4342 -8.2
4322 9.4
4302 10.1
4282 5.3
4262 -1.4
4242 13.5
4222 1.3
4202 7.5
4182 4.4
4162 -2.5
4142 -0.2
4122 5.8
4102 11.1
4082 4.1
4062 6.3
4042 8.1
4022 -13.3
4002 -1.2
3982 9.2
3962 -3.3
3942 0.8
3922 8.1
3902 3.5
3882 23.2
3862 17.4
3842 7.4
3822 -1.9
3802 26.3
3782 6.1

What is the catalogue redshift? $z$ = 0.41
